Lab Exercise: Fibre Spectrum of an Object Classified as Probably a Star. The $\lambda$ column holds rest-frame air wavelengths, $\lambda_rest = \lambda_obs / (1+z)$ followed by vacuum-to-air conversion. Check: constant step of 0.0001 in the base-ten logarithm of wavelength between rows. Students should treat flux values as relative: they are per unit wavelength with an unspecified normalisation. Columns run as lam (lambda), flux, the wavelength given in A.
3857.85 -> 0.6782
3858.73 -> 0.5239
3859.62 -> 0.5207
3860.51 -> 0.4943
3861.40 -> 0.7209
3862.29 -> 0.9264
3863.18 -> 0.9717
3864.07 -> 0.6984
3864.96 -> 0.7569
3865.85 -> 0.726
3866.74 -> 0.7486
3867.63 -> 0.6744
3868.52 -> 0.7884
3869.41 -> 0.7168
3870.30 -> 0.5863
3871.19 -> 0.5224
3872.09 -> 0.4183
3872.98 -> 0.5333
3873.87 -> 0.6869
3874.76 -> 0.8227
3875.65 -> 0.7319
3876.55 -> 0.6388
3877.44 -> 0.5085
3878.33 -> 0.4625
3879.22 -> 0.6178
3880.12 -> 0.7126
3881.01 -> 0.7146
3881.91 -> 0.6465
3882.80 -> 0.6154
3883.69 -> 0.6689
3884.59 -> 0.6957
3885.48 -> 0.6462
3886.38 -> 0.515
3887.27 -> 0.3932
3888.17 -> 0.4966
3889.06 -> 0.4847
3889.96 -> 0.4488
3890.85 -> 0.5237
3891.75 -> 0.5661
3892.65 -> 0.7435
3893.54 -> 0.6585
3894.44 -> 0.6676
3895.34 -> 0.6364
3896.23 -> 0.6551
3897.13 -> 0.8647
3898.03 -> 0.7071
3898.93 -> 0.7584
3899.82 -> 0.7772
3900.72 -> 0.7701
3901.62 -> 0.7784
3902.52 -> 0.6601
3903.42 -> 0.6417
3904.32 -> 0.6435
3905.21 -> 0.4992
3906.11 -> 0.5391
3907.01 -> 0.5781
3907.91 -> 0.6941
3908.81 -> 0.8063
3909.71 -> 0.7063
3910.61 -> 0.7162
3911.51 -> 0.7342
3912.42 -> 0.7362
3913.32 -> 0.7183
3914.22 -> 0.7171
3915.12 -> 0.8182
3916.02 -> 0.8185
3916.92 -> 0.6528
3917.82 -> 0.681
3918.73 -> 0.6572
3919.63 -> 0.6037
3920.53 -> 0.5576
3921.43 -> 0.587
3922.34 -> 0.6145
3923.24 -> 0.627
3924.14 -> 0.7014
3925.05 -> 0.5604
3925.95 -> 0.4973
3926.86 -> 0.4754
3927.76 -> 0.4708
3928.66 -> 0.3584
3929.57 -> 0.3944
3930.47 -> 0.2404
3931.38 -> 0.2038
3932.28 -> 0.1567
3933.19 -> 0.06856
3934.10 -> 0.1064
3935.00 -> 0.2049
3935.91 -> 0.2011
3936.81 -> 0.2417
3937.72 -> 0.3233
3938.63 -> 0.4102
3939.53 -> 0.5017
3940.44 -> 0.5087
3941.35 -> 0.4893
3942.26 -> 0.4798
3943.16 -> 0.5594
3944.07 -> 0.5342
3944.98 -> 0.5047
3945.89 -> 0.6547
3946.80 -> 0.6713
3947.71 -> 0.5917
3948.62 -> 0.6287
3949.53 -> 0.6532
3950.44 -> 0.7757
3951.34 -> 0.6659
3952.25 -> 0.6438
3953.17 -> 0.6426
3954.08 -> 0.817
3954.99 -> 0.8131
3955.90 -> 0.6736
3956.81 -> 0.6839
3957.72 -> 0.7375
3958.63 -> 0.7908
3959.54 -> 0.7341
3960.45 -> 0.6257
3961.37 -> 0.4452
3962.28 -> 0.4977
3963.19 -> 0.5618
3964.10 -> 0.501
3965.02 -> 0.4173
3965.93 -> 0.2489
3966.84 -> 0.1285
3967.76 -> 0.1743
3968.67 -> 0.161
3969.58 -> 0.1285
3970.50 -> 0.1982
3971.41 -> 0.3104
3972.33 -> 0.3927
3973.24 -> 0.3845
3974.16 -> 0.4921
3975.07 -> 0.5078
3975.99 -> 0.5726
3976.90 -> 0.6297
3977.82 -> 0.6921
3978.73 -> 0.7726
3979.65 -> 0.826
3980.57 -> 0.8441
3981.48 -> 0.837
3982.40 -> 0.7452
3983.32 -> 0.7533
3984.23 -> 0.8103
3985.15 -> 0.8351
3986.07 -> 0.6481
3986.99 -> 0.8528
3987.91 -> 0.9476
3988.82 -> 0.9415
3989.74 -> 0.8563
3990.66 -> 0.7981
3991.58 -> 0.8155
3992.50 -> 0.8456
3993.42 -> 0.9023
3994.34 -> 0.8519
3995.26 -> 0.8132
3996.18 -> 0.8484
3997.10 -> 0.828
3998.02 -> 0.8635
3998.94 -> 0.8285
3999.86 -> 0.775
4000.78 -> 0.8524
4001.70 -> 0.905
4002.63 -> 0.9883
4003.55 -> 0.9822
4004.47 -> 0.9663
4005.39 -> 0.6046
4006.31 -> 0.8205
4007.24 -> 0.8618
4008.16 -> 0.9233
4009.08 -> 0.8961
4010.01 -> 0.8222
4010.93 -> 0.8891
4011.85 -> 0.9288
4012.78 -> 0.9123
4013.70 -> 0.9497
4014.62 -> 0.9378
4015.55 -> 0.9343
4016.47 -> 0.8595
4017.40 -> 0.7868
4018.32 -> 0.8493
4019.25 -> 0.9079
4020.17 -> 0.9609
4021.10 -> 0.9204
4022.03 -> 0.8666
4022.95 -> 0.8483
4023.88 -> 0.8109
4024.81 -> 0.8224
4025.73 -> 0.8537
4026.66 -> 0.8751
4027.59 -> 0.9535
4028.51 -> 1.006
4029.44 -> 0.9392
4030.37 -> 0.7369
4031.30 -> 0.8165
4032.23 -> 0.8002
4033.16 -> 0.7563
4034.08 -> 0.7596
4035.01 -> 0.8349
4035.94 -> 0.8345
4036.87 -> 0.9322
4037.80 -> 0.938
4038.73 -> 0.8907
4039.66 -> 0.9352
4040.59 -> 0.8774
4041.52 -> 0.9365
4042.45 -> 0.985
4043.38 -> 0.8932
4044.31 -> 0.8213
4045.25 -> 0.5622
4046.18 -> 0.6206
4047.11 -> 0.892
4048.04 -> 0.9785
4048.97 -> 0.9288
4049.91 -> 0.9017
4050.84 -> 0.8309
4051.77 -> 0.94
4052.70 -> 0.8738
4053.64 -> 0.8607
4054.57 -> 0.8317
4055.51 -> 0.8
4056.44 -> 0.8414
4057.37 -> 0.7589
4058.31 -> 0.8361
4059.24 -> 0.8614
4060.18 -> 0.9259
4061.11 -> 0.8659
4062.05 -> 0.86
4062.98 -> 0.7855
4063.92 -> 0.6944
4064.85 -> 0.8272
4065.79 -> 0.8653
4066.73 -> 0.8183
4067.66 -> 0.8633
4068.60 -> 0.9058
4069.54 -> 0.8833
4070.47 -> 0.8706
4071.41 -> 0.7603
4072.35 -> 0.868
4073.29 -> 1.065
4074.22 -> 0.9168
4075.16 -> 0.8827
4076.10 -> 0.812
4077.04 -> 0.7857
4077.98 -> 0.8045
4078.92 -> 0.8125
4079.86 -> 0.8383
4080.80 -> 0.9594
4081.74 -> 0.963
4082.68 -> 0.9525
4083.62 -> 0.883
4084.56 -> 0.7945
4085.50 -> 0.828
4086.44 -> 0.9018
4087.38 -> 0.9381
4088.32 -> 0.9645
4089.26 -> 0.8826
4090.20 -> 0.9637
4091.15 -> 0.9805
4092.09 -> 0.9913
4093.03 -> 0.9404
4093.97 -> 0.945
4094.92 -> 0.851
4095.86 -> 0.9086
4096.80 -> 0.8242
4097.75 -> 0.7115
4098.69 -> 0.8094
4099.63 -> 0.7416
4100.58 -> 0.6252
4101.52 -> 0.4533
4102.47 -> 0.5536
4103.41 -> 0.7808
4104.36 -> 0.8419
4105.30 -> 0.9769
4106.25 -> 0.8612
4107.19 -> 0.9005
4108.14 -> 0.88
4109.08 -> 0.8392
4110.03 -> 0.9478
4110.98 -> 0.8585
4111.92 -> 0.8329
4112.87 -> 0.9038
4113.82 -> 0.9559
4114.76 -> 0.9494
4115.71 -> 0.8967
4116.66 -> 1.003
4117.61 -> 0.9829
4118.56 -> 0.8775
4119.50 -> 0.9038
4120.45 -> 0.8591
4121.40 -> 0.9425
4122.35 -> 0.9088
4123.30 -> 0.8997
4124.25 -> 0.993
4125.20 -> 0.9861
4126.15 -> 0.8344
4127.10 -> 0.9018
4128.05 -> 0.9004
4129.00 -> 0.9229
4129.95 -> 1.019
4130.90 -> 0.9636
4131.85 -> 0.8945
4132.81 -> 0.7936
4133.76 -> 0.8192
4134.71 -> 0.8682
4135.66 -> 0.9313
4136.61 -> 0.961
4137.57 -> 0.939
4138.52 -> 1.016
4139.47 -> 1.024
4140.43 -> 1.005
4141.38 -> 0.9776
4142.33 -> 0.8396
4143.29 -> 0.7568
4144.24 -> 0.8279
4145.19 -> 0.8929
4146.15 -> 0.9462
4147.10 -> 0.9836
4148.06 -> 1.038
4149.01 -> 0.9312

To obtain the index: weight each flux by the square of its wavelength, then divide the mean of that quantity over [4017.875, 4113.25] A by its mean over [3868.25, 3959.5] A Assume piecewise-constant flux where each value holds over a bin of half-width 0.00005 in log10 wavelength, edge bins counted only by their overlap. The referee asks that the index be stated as 1.56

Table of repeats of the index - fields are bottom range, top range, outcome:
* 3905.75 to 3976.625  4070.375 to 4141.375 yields 1.85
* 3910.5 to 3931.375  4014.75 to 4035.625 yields 1.52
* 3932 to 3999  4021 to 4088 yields 1.52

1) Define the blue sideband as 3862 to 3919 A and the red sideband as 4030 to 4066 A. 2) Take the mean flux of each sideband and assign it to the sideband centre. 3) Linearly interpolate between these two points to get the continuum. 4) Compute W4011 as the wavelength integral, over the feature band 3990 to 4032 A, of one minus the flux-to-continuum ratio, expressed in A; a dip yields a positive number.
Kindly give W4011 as -3.6 A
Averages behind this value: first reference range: 0.666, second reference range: 0.843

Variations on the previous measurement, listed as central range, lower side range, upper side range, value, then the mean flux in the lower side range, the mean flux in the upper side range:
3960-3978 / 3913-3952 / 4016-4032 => 7.0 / 0.509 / 0.87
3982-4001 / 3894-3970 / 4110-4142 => -4.5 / 0.558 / 0.925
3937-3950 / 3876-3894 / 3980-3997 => 3.5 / 0.589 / 0.83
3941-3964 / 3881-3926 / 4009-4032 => 3.5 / 0.652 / 0.882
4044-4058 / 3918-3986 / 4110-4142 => -1.5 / 0.522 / 0.925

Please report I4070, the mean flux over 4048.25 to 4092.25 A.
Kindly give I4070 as 0.872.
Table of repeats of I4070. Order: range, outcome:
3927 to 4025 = 0.653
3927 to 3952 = 0.432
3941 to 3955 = 0.628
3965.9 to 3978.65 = 0.375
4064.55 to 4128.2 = 0.873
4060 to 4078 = 0.853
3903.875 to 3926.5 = 0.658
